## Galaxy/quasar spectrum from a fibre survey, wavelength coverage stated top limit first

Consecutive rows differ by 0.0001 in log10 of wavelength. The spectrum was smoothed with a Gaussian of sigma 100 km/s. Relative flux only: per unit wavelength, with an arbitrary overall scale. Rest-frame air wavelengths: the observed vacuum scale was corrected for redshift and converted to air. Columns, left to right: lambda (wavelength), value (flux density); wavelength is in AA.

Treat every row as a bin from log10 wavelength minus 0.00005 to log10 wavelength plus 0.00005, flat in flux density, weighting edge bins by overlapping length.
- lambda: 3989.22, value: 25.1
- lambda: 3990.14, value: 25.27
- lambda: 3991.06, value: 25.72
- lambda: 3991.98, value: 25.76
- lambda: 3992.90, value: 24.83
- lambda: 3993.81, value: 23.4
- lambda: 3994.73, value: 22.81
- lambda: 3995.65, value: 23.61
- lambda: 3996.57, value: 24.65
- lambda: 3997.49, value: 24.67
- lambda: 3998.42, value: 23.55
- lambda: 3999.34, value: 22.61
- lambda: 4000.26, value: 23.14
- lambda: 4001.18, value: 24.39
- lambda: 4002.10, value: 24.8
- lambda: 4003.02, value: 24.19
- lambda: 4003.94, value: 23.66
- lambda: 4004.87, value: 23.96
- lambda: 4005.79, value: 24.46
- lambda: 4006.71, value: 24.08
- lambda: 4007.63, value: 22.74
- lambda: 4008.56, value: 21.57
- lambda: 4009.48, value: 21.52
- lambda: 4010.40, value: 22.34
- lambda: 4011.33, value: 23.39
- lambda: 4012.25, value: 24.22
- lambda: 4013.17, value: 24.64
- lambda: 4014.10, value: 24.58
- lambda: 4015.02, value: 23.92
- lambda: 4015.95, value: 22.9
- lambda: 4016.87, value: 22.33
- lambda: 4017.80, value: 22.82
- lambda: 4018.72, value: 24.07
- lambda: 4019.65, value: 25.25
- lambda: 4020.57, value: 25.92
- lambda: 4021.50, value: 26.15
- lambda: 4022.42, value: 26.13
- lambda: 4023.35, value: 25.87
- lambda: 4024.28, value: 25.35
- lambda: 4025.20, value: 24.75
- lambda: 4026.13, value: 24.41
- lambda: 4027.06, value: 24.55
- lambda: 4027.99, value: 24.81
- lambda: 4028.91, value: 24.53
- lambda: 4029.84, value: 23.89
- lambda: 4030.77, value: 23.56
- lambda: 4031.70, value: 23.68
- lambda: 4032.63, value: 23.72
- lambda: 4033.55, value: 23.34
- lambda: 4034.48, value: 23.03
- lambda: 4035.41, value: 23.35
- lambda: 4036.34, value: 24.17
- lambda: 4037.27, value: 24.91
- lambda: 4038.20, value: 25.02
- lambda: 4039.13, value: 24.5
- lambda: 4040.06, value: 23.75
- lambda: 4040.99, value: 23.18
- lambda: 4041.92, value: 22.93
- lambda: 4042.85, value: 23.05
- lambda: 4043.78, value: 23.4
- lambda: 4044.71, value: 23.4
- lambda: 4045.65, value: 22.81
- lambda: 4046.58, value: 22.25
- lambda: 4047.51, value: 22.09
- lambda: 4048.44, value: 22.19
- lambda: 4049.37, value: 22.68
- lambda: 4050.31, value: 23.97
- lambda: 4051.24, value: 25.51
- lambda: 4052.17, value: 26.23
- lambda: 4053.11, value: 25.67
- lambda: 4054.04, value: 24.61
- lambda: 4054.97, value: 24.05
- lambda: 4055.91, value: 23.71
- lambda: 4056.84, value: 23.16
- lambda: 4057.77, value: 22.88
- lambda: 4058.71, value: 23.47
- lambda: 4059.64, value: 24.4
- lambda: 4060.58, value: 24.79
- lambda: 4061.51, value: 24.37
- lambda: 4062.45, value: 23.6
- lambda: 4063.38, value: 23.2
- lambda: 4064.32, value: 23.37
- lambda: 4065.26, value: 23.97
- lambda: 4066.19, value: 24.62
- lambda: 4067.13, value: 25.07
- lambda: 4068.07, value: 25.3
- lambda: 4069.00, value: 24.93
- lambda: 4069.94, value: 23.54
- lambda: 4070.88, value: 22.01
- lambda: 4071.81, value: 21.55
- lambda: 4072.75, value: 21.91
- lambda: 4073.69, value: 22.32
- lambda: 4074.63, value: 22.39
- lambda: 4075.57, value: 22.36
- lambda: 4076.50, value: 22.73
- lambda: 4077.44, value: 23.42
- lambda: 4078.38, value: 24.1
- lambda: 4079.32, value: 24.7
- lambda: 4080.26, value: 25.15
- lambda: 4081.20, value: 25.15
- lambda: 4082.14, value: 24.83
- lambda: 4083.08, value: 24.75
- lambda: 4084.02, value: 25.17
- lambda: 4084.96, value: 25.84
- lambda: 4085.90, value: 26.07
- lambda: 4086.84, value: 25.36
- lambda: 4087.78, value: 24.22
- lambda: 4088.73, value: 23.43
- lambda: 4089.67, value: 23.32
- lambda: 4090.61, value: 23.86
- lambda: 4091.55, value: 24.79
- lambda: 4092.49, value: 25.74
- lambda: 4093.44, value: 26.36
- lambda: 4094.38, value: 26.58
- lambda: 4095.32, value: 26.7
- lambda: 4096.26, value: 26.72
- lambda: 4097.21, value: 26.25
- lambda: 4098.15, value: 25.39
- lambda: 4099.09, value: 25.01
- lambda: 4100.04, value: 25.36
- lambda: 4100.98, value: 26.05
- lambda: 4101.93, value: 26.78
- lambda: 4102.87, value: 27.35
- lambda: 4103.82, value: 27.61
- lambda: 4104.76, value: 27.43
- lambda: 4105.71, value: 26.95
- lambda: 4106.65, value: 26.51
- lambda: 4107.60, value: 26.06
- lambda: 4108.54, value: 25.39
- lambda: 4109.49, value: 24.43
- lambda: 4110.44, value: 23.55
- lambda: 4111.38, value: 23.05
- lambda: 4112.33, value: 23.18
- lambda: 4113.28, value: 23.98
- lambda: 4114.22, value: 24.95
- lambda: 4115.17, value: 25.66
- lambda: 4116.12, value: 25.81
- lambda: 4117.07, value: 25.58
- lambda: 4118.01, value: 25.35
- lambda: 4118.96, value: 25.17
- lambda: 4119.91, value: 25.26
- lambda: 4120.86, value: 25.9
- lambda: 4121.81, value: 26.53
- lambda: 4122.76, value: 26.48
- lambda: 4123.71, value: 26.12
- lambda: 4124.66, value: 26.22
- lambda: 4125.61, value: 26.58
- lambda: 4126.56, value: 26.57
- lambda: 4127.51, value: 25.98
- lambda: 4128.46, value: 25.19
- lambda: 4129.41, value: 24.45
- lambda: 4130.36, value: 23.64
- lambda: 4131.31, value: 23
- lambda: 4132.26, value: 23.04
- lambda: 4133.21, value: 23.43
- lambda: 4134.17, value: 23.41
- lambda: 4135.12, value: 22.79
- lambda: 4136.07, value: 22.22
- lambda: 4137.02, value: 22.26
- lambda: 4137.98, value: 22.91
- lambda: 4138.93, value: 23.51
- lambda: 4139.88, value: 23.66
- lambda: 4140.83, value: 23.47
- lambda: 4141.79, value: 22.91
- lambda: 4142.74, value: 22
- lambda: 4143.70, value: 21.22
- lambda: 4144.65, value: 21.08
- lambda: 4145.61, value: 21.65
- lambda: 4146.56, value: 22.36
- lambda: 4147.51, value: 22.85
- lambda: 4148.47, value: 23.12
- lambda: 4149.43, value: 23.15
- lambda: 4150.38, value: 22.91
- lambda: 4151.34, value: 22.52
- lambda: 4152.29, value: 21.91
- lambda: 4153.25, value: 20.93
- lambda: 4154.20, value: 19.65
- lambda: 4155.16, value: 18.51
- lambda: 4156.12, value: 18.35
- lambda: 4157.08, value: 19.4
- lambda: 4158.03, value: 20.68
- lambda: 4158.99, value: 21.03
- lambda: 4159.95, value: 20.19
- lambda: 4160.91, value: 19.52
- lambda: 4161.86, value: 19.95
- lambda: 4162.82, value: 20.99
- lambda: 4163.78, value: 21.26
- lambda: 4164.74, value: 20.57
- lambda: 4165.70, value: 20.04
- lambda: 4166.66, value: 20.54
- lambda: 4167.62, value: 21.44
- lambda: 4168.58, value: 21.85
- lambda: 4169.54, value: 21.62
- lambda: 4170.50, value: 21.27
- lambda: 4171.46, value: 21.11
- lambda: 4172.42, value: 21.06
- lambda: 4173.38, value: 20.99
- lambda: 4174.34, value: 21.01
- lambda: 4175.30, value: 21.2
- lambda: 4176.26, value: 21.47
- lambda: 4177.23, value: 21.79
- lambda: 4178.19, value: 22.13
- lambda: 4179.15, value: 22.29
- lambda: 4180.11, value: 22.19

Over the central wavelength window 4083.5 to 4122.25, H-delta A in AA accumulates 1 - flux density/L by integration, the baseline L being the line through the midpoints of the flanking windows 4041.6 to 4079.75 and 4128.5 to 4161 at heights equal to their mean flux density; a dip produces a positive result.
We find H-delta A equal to -4.52 AA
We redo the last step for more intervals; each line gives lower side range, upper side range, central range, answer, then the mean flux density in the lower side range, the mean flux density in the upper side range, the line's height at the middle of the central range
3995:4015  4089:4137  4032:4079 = 1.5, 23.7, 25.2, 24.4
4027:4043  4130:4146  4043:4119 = -3.8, 23.9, 22.7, 23.4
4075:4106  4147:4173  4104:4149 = -2.5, 25.3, 21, 23.1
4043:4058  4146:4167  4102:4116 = -2.1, 23.7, 20.9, 22.2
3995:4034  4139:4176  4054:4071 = -0.6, 24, 21.3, 23.1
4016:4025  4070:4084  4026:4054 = 0.6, 24.8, 23.4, 24.3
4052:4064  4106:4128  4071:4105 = -0.1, 24.1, 25.4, 24.8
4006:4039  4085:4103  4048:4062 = 0.3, 24.1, 25.5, 24.7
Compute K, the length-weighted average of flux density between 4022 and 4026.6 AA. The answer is 25.3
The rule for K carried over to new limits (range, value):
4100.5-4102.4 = 26.4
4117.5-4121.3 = 25.4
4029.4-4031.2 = 23.7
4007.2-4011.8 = 22.3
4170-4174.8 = 21.1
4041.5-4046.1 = 23.1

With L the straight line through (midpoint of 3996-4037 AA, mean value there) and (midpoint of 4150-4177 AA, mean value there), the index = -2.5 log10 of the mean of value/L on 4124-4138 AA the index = -0.13 mag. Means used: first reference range 24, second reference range 20.8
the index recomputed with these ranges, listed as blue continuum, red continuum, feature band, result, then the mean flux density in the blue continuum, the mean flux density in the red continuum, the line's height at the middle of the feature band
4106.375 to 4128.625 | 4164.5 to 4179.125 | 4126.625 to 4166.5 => 0.06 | 25.4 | 21.2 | 23.2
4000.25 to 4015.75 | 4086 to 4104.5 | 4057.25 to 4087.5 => 0.05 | 23.6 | 25.7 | 25.1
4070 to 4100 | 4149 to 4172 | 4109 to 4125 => -0.10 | 24.5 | 20.8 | 22.9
